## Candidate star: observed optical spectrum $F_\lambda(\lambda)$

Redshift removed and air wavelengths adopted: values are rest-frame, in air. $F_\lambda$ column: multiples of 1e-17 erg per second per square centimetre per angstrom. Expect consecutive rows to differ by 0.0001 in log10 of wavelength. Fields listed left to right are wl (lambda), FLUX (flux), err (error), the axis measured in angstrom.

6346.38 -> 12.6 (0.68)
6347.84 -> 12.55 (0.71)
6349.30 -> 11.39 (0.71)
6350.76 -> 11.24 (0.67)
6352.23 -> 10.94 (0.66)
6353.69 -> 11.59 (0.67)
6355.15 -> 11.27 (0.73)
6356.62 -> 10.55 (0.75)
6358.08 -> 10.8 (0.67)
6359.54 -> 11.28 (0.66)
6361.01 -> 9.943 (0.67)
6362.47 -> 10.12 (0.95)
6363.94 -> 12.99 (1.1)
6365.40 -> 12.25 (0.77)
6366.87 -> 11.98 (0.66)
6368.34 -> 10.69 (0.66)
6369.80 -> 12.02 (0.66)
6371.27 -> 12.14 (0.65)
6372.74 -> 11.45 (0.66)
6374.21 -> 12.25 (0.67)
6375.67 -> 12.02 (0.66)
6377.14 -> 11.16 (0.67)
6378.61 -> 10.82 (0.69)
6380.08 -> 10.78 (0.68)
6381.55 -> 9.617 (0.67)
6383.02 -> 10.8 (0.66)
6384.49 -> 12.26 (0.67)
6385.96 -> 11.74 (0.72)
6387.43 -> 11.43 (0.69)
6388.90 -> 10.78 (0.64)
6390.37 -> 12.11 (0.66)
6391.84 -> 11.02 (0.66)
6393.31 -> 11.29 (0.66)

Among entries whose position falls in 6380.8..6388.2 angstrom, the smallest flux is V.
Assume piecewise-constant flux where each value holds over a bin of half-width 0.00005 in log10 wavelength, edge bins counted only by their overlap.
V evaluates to 9.617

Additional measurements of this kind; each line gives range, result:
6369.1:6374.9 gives 11.45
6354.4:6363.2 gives 9.943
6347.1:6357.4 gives 10.55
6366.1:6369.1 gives 10.69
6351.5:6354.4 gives 10.94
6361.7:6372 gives 10.12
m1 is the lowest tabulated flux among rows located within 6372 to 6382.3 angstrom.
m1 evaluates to 9.617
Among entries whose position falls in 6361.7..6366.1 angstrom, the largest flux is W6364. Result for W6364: 12.99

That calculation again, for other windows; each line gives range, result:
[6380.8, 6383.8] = 10.8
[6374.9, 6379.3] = 12.02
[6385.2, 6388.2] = 11.74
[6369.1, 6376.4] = 12.25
